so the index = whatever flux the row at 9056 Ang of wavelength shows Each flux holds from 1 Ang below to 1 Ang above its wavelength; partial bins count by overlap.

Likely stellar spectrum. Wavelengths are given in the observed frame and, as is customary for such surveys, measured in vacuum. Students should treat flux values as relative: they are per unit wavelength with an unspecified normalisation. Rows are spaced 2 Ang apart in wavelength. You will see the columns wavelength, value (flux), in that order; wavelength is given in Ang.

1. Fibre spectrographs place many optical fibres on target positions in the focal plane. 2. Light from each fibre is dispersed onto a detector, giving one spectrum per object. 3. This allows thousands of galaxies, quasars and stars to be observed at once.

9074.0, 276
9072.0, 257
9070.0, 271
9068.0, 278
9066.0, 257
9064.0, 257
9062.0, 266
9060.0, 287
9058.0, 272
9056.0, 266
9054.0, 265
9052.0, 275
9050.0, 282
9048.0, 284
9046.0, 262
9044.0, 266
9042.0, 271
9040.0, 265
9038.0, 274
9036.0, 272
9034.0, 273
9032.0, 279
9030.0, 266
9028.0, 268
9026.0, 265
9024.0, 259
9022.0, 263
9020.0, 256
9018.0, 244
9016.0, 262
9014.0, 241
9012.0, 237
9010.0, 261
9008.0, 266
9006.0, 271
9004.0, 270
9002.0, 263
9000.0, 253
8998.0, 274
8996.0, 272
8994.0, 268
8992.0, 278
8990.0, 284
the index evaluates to 266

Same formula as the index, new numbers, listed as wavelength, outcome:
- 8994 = 268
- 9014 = 241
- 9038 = 274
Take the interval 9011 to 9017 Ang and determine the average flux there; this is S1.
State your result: 247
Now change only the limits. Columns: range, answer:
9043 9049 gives 271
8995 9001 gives 266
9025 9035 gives 270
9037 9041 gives 270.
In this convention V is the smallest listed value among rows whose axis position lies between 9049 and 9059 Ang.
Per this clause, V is 265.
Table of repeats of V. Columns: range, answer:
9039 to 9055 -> 262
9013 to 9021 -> 241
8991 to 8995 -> 268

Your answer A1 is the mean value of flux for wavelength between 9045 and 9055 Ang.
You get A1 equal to 274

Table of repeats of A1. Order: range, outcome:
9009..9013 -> 249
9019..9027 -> 261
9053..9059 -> 268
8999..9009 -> 265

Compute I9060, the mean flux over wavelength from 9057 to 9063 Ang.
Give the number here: 275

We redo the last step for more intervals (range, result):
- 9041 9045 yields 268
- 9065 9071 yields 269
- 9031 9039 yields 274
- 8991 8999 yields 273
